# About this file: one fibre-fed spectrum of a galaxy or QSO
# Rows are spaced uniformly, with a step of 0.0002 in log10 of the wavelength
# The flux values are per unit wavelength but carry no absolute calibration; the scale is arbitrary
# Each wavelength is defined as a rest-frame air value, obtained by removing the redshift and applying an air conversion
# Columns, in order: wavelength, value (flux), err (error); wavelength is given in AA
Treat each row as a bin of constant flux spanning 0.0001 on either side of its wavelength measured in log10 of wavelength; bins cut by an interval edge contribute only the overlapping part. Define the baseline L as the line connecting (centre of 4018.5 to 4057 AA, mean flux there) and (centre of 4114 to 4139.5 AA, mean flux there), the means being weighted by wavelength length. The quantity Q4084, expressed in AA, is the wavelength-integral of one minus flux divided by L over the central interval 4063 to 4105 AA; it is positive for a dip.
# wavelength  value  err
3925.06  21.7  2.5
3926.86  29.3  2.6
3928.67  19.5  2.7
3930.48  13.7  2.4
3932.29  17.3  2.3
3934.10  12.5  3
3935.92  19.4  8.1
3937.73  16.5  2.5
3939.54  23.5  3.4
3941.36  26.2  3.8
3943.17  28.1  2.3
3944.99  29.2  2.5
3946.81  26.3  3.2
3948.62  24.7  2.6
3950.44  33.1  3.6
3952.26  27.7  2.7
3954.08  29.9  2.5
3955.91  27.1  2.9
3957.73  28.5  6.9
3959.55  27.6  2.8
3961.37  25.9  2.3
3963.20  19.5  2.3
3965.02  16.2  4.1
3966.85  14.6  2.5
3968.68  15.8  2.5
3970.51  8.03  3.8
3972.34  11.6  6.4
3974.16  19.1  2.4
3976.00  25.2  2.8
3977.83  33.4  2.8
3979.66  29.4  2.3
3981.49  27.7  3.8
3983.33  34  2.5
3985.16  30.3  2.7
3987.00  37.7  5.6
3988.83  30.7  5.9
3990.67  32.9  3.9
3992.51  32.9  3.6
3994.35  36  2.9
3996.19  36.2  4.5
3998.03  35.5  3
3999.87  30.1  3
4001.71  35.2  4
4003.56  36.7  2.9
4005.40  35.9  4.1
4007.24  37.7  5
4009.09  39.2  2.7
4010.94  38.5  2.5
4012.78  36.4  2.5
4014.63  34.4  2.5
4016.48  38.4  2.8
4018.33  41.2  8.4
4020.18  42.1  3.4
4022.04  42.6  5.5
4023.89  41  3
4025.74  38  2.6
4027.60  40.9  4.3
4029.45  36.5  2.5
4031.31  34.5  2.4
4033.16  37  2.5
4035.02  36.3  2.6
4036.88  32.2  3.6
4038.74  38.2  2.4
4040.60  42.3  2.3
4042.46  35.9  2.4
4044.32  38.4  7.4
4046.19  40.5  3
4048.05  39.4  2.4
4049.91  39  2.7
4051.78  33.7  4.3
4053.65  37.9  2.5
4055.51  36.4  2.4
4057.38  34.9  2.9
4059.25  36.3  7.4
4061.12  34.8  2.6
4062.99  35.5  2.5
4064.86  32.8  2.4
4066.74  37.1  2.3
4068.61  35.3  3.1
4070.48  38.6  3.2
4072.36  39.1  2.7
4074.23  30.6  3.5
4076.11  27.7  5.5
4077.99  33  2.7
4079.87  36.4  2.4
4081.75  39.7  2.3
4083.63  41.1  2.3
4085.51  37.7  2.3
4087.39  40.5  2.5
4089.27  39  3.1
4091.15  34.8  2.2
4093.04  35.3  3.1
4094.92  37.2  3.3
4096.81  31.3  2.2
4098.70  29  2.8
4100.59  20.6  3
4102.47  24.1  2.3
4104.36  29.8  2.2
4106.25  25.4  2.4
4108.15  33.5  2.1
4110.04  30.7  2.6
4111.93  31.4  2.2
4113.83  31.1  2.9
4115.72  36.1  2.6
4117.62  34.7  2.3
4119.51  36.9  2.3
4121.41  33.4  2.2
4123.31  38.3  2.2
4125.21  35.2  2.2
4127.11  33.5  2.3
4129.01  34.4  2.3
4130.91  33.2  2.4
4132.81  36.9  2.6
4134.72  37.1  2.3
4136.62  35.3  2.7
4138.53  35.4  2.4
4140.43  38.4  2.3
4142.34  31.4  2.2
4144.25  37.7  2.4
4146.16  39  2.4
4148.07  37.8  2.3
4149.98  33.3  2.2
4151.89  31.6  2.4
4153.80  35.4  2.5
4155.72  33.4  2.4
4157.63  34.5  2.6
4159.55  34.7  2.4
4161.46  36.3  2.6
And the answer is 2.9 AA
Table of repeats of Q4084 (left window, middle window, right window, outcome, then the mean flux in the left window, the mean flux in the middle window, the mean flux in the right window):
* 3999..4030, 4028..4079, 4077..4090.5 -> 2.58 AA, 38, 36.1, 38.1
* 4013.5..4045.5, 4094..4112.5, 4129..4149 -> 3.80 AA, 38.2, 29.2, 36.1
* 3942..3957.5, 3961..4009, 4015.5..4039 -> 7.18 AA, 28.2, 28.2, 38.4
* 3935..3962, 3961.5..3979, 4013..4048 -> 6.44 AA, 26.3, 18.7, 38.3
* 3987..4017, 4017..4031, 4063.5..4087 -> -1.74 AA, 35.5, 40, 35.9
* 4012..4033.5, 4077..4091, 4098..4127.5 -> -1.75 AA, 38.6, 38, 31.5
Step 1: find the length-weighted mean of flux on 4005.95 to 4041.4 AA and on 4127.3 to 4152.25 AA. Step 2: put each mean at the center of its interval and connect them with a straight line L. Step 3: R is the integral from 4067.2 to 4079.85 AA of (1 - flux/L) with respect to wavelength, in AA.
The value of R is 0.9 AA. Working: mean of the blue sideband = 38.2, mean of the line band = 34.3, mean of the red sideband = 35.5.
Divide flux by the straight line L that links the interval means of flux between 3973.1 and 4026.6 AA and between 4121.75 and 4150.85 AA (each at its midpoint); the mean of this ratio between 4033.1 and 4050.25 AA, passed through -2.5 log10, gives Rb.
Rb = -0.09 mag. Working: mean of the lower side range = 34.7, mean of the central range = 37.9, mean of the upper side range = 35.7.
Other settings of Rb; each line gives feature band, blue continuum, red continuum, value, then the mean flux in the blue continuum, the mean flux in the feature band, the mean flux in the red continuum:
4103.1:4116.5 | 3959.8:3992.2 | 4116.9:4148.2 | 0.108 mag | 24.5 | 30.9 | 35.8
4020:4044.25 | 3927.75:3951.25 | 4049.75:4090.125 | -0.188 mag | 22.3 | 38.2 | 36.2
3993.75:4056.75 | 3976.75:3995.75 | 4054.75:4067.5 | -0.106 mag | 32.5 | 37.5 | 35.3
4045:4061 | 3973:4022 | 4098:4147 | -0.105 mag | 34.2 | 37.1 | 33.2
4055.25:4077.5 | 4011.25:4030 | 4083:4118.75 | 0.022 mag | 39.2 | 34.8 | 32.8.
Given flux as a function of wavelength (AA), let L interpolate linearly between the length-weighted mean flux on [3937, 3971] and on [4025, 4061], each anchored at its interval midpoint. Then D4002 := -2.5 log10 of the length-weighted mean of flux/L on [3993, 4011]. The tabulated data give -0.16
